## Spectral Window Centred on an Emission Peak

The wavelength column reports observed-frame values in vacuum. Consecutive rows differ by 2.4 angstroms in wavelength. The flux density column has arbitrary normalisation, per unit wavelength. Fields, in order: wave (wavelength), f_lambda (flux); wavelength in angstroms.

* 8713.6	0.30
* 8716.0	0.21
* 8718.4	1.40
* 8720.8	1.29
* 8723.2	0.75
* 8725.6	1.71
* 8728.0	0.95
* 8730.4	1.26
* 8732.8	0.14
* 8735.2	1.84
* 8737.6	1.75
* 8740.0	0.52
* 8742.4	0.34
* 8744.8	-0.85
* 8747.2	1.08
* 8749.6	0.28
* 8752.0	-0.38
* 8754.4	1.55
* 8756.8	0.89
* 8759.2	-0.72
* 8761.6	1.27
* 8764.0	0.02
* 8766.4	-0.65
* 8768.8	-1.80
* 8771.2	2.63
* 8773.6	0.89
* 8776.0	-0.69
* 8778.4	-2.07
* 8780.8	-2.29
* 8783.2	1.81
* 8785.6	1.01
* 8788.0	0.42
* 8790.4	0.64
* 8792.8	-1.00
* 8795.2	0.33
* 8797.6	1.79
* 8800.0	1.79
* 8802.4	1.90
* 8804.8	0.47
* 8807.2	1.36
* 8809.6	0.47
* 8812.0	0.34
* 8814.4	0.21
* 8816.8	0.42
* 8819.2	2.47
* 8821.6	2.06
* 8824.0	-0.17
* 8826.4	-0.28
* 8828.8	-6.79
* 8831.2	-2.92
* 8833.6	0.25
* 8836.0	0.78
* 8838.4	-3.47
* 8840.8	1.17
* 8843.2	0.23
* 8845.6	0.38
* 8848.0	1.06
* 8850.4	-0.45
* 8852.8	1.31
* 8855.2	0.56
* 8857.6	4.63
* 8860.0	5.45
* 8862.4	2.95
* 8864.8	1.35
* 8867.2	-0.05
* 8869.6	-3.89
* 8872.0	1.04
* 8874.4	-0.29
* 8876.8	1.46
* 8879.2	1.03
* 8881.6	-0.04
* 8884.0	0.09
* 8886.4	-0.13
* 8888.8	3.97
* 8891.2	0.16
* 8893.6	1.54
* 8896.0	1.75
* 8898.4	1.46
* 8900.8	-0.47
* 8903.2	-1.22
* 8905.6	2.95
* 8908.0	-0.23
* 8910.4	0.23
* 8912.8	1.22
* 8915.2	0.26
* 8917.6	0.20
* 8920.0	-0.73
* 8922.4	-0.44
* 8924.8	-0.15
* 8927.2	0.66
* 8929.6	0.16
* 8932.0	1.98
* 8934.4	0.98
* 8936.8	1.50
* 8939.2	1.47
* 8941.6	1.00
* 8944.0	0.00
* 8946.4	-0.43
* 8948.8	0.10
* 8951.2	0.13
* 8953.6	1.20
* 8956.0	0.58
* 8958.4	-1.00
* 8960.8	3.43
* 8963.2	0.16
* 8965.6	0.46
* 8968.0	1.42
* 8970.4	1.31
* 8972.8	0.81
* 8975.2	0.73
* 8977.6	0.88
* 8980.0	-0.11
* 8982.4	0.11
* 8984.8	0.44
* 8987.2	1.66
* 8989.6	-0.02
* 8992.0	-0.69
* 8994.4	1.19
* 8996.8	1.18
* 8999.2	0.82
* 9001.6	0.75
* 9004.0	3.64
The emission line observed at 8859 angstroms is H-gamma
